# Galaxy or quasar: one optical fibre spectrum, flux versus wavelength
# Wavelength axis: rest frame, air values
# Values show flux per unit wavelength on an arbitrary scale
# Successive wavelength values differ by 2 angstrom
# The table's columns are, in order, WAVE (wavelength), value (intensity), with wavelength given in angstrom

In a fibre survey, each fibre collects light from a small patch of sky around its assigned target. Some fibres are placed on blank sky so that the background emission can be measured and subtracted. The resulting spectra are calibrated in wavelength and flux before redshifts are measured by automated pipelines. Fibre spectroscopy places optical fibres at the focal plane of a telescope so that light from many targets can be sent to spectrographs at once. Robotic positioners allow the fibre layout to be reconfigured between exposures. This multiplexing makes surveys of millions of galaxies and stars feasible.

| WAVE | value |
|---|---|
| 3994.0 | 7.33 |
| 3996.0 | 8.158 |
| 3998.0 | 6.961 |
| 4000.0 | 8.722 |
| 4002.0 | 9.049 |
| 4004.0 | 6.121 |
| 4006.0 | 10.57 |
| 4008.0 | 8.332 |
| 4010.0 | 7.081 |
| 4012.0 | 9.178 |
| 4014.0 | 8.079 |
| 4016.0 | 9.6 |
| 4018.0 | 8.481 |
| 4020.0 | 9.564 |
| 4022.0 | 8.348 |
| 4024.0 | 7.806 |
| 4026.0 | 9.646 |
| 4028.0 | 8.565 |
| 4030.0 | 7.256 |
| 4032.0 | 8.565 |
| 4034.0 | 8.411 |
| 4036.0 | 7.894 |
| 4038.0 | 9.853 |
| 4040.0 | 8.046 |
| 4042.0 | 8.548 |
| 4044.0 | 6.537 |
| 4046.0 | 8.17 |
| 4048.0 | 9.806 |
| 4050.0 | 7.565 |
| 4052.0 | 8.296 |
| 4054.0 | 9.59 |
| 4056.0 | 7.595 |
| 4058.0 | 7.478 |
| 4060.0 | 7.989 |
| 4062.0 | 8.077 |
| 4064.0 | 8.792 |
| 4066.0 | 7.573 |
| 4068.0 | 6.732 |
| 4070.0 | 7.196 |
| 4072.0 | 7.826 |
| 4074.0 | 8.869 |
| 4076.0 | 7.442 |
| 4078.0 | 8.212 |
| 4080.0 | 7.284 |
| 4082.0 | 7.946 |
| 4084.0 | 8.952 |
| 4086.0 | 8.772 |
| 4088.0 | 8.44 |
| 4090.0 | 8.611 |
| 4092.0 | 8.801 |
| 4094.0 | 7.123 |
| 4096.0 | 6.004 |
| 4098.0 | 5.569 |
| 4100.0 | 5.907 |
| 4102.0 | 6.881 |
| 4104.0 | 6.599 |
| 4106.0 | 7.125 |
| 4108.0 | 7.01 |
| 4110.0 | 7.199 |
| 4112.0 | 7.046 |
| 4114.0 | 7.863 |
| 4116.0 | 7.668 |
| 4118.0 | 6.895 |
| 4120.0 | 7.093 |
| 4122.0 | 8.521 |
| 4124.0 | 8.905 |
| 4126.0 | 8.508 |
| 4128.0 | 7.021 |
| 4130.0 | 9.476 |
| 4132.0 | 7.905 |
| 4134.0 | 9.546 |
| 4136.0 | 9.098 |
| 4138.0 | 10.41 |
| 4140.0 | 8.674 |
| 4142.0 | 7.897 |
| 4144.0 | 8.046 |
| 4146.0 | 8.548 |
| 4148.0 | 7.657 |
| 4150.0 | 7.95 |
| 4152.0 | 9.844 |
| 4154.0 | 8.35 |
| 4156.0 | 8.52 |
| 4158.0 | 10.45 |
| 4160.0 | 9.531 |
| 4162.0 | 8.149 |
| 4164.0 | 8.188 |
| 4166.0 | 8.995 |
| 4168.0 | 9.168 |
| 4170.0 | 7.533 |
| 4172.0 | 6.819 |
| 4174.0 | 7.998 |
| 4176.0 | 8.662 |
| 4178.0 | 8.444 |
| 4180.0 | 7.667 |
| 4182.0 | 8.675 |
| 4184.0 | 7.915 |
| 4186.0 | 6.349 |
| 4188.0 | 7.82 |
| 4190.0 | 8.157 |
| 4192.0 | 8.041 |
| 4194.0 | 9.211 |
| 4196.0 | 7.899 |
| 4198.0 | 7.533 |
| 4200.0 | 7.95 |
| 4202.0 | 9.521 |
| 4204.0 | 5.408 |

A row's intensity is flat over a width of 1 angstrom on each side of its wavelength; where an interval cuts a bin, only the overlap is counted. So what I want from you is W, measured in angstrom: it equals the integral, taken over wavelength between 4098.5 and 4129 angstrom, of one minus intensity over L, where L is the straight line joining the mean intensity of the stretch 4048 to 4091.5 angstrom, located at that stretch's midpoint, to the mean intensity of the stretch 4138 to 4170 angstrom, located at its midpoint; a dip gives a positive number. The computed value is 4.0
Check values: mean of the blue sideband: 8.11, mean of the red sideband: 8.68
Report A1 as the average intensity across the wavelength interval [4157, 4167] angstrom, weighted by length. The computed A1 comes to 9.06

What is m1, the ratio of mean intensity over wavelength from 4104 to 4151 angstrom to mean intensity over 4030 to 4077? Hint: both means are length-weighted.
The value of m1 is 0.99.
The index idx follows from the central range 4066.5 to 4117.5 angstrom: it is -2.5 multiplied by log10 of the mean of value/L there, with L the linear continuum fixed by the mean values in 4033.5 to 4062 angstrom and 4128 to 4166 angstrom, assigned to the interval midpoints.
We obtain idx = 0.14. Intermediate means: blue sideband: 8.26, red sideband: 8.75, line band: 7.48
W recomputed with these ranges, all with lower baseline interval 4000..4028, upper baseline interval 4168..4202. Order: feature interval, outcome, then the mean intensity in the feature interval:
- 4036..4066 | 0.7 angstrom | 8.27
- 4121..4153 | -1.8 angstrom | 8.63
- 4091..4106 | 2.9 angstrom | 6.73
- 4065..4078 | 1.2 angstrom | 7.65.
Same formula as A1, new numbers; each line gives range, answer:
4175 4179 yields 8.55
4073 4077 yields 8.16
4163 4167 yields 8.59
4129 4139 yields 9.29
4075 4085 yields 7.97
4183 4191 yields 7.56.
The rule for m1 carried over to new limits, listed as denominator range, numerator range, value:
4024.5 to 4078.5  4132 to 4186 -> 1.04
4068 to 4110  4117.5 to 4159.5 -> 1.14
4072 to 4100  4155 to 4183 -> 1.09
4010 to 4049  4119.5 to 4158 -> 1.01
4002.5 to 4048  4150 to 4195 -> 0.99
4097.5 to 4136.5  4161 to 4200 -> 1.06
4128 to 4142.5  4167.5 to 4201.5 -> 0.90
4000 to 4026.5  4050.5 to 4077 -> 0.93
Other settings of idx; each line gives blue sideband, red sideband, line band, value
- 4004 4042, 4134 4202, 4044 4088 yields 0.06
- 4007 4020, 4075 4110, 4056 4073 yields 0.02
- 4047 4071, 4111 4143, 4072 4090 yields -0.01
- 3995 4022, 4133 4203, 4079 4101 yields 0.12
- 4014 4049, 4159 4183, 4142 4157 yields 0.00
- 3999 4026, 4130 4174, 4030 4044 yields 0.03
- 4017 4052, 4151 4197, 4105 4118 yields 0.15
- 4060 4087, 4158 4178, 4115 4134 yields 0.02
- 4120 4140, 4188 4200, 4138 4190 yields 0.01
